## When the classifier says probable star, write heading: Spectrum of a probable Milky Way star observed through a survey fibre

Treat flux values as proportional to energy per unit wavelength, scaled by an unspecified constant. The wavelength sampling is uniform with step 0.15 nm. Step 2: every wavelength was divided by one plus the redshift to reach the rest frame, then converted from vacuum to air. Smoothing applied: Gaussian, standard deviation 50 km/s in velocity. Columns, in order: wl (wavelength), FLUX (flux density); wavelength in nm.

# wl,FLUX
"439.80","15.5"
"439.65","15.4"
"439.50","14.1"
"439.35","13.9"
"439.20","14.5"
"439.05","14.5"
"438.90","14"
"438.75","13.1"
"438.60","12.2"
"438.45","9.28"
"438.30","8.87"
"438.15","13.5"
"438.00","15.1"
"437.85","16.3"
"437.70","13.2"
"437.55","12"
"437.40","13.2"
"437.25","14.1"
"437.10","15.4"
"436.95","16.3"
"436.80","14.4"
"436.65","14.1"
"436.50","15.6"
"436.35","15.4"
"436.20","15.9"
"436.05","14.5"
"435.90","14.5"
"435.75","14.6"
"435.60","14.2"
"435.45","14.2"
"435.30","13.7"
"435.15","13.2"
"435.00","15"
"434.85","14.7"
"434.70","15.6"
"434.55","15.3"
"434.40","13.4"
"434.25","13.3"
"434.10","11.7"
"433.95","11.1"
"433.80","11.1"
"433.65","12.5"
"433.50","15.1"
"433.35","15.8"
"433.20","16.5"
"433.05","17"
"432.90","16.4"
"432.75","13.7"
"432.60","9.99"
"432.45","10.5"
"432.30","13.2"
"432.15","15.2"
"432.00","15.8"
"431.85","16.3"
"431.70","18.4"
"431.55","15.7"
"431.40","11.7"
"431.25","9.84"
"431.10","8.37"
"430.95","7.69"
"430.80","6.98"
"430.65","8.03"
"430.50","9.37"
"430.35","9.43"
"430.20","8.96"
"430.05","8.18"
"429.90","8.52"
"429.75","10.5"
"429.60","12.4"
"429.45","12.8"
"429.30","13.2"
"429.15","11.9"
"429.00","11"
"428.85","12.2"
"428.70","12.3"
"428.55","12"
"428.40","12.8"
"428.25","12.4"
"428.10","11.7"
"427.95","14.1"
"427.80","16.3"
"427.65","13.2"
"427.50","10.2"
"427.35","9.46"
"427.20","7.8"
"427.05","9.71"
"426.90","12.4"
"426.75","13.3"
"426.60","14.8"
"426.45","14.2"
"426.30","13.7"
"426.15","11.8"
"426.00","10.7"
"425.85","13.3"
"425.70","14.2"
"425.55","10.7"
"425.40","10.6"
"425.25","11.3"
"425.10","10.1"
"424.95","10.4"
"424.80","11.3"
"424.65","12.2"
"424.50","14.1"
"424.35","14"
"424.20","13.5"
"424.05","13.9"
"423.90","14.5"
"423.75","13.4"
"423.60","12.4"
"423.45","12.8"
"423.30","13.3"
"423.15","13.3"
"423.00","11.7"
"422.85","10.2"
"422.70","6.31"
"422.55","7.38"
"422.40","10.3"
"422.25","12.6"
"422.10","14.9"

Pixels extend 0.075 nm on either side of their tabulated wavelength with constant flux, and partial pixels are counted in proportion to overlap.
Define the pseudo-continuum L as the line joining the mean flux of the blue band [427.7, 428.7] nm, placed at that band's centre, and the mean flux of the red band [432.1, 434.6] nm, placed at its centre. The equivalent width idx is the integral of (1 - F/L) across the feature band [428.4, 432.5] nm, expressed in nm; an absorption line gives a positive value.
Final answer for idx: 0.56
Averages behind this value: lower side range 13.1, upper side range 13.6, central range 11.5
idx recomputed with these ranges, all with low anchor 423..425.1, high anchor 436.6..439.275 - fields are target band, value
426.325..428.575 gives 0.121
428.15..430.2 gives 0.258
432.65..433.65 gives -0.154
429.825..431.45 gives 0.543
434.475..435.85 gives -0.111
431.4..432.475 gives -0.141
